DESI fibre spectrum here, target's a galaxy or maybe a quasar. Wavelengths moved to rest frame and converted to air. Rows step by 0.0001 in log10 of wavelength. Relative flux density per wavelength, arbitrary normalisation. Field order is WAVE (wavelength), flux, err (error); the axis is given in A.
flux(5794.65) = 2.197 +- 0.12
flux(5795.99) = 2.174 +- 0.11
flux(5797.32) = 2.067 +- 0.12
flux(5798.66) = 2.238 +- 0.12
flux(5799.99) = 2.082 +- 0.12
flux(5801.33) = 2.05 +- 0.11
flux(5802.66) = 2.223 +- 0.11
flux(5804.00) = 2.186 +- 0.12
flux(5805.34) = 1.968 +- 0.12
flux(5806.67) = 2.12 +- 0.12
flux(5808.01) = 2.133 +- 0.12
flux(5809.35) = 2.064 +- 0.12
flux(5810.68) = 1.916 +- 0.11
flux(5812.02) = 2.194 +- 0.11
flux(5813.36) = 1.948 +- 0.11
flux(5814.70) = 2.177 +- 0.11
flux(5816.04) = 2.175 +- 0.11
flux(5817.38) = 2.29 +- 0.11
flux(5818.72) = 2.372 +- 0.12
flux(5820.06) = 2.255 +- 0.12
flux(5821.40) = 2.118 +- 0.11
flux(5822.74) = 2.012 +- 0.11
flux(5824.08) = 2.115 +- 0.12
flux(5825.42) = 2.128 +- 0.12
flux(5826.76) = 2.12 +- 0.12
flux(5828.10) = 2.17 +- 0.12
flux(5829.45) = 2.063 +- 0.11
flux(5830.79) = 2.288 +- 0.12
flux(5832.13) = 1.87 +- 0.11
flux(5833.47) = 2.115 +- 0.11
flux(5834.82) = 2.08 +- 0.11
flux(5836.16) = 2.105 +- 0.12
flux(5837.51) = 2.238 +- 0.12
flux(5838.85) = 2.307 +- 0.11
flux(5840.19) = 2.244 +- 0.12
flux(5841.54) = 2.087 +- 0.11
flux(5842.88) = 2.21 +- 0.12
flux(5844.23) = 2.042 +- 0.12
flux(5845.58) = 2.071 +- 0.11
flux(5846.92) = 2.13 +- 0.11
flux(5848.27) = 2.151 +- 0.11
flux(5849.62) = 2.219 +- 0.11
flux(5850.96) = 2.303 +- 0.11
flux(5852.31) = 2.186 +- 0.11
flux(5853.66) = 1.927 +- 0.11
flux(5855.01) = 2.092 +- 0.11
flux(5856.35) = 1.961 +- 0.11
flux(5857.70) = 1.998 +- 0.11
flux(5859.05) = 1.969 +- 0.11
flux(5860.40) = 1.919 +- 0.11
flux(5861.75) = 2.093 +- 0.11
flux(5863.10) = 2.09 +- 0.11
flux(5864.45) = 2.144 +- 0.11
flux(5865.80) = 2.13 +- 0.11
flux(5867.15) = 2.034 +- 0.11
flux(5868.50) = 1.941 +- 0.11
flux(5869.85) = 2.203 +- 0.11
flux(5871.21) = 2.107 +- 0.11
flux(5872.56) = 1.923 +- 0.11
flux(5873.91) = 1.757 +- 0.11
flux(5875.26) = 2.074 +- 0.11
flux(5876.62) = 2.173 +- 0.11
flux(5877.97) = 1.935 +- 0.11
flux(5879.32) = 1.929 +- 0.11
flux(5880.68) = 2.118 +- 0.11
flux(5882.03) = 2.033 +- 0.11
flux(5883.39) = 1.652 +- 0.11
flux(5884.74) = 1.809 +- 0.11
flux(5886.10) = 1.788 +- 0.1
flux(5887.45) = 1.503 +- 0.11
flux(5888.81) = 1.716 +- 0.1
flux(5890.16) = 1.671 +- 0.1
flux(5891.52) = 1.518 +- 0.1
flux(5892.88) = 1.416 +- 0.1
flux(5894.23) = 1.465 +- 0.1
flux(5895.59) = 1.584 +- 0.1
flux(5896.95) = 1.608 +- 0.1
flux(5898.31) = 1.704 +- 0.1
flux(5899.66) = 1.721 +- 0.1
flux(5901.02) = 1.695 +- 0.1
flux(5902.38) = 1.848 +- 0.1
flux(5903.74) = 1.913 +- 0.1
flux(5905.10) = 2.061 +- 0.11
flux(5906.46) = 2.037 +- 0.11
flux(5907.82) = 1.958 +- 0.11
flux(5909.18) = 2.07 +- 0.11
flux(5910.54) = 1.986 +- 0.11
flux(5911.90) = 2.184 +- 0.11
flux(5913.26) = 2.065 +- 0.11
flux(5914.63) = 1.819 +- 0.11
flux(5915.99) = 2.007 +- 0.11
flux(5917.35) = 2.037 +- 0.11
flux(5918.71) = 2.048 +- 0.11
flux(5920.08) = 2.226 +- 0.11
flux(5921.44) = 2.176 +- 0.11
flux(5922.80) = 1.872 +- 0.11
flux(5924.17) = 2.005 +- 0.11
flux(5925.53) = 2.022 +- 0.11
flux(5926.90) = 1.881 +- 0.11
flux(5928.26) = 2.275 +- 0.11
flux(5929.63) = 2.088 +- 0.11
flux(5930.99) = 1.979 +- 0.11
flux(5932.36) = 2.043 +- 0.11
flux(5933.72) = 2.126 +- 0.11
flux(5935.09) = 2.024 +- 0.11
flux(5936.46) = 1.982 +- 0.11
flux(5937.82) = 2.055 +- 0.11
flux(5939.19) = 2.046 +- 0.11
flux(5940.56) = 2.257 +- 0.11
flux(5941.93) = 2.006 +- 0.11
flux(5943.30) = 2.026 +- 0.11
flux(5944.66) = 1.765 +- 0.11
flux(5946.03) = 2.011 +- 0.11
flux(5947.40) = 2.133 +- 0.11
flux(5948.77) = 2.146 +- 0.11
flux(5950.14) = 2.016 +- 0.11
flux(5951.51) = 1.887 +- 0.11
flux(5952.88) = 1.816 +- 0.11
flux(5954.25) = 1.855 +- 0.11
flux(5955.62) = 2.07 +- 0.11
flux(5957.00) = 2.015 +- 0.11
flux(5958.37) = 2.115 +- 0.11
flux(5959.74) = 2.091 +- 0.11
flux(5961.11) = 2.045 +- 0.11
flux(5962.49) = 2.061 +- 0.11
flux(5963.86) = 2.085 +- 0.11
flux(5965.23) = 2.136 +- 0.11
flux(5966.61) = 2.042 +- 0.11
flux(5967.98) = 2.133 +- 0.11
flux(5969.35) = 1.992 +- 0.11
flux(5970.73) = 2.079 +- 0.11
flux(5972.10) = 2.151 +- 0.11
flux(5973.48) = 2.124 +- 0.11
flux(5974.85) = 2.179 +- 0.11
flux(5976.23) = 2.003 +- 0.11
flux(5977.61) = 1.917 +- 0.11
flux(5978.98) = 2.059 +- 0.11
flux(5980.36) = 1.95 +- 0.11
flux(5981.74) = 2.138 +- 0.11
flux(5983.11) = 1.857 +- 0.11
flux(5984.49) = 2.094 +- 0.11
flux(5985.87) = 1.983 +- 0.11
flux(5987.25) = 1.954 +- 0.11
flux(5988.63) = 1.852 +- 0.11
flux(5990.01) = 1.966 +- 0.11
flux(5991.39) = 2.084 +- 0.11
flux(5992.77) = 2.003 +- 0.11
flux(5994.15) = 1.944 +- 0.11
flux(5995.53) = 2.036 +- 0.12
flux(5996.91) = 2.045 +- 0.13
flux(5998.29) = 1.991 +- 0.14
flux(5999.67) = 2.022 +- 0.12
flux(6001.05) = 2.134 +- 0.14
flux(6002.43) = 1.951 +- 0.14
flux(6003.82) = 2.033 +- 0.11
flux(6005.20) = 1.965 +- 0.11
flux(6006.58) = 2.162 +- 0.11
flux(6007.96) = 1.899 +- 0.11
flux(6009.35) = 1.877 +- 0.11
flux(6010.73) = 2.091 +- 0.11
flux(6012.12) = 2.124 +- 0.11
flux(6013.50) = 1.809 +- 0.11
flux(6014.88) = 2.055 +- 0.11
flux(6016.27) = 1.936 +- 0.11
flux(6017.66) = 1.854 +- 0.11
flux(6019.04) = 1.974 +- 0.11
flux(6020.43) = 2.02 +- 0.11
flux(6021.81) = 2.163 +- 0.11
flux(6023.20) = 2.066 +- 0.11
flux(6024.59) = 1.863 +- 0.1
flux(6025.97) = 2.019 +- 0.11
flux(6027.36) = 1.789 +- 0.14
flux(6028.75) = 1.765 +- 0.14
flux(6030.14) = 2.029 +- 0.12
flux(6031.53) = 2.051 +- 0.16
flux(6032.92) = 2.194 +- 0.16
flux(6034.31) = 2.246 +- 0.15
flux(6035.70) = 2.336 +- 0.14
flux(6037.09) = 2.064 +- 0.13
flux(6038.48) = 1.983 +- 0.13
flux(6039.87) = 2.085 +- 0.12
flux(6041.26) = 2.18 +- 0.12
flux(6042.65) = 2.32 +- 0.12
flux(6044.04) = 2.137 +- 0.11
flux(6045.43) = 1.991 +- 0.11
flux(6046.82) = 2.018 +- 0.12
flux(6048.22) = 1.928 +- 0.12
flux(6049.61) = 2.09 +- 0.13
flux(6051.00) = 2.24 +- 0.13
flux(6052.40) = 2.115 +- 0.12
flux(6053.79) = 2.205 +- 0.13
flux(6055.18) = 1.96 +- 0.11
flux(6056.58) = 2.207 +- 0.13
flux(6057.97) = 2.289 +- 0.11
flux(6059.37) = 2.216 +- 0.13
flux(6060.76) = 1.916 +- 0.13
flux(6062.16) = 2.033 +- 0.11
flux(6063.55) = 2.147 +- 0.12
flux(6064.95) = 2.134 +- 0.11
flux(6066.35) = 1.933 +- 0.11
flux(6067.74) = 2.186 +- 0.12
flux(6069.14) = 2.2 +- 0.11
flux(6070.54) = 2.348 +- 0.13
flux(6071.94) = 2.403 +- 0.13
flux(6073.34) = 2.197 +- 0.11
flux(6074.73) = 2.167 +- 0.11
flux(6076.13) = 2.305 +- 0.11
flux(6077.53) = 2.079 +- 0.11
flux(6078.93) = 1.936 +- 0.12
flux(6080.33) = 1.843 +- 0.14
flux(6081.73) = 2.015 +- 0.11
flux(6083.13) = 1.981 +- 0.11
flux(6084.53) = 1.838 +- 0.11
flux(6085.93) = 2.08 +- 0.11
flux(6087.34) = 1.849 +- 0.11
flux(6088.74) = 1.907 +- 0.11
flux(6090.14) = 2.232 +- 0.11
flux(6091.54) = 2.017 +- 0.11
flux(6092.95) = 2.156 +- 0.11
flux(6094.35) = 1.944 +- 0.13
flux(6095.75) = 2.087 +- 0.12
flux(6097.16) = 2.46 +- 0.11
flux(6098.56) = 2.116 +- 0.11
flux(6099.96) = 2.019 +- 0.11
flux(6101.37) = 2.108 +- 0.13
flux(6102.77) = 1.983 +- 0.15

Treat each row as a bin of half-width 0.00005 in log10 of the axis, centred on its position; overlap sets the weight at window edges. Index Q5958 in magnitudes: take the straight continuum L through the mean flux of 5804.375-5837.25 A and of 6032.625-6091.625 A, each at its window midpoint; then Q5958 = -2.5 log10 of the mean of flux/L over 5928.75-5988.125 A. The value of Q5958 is 0.04 mag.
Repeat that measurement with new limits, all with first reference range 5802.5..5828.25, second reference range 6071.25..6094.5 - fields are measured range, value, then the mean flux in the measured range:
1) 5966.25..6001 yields 0.03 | 2.03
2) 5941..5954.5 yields 0.06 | 1.98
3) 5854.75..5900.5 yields 0.13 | 1.87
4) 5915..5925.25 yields 0.03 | 2.05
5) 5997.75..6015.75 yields 0.04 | 2.01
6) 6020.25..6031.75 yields 0.06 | 1.97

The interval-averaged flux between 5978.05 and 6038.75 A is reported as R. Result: 2.01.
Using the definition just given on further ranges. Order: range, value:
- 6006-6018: 1.98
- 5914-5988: 2.04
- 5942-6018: 2.01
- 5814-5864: 2.13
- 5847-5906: 1.91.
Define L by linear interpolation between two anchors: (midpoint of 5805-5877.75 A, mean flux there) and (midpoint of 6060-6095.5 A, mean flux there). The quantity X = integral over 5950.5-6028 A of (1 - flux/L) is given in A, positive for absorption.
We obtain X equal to 2.8 A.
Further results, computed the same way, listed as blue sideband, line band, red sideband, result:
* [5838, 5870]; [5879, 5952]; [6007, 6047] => 5.3 A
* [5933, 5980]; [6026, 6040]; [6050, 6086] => 0.3 A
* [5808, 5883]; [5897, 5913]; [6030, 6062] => 1.4 A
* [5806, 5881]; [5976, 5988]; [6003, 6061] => 0.4 A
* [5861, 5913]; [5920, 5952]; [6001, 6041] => -1.8 A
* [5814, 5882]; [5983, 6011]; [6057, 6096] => 1.3 A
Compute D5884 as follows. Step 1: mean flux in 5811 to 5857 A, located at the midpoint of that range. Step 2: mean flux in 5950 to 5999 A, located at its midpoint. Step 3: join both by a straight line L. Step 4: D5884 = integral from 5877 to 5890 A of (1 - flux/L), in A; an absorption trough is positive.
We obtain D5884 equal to 1.6 A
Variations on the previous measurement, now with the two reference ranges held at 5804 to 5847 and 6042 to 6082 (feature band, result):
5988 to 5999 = 0.70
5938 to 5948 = 0.43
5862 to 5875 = 0.55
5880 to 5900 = 4.15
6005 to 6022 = 1.08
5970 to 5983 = 0.42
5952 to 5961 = 0.56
